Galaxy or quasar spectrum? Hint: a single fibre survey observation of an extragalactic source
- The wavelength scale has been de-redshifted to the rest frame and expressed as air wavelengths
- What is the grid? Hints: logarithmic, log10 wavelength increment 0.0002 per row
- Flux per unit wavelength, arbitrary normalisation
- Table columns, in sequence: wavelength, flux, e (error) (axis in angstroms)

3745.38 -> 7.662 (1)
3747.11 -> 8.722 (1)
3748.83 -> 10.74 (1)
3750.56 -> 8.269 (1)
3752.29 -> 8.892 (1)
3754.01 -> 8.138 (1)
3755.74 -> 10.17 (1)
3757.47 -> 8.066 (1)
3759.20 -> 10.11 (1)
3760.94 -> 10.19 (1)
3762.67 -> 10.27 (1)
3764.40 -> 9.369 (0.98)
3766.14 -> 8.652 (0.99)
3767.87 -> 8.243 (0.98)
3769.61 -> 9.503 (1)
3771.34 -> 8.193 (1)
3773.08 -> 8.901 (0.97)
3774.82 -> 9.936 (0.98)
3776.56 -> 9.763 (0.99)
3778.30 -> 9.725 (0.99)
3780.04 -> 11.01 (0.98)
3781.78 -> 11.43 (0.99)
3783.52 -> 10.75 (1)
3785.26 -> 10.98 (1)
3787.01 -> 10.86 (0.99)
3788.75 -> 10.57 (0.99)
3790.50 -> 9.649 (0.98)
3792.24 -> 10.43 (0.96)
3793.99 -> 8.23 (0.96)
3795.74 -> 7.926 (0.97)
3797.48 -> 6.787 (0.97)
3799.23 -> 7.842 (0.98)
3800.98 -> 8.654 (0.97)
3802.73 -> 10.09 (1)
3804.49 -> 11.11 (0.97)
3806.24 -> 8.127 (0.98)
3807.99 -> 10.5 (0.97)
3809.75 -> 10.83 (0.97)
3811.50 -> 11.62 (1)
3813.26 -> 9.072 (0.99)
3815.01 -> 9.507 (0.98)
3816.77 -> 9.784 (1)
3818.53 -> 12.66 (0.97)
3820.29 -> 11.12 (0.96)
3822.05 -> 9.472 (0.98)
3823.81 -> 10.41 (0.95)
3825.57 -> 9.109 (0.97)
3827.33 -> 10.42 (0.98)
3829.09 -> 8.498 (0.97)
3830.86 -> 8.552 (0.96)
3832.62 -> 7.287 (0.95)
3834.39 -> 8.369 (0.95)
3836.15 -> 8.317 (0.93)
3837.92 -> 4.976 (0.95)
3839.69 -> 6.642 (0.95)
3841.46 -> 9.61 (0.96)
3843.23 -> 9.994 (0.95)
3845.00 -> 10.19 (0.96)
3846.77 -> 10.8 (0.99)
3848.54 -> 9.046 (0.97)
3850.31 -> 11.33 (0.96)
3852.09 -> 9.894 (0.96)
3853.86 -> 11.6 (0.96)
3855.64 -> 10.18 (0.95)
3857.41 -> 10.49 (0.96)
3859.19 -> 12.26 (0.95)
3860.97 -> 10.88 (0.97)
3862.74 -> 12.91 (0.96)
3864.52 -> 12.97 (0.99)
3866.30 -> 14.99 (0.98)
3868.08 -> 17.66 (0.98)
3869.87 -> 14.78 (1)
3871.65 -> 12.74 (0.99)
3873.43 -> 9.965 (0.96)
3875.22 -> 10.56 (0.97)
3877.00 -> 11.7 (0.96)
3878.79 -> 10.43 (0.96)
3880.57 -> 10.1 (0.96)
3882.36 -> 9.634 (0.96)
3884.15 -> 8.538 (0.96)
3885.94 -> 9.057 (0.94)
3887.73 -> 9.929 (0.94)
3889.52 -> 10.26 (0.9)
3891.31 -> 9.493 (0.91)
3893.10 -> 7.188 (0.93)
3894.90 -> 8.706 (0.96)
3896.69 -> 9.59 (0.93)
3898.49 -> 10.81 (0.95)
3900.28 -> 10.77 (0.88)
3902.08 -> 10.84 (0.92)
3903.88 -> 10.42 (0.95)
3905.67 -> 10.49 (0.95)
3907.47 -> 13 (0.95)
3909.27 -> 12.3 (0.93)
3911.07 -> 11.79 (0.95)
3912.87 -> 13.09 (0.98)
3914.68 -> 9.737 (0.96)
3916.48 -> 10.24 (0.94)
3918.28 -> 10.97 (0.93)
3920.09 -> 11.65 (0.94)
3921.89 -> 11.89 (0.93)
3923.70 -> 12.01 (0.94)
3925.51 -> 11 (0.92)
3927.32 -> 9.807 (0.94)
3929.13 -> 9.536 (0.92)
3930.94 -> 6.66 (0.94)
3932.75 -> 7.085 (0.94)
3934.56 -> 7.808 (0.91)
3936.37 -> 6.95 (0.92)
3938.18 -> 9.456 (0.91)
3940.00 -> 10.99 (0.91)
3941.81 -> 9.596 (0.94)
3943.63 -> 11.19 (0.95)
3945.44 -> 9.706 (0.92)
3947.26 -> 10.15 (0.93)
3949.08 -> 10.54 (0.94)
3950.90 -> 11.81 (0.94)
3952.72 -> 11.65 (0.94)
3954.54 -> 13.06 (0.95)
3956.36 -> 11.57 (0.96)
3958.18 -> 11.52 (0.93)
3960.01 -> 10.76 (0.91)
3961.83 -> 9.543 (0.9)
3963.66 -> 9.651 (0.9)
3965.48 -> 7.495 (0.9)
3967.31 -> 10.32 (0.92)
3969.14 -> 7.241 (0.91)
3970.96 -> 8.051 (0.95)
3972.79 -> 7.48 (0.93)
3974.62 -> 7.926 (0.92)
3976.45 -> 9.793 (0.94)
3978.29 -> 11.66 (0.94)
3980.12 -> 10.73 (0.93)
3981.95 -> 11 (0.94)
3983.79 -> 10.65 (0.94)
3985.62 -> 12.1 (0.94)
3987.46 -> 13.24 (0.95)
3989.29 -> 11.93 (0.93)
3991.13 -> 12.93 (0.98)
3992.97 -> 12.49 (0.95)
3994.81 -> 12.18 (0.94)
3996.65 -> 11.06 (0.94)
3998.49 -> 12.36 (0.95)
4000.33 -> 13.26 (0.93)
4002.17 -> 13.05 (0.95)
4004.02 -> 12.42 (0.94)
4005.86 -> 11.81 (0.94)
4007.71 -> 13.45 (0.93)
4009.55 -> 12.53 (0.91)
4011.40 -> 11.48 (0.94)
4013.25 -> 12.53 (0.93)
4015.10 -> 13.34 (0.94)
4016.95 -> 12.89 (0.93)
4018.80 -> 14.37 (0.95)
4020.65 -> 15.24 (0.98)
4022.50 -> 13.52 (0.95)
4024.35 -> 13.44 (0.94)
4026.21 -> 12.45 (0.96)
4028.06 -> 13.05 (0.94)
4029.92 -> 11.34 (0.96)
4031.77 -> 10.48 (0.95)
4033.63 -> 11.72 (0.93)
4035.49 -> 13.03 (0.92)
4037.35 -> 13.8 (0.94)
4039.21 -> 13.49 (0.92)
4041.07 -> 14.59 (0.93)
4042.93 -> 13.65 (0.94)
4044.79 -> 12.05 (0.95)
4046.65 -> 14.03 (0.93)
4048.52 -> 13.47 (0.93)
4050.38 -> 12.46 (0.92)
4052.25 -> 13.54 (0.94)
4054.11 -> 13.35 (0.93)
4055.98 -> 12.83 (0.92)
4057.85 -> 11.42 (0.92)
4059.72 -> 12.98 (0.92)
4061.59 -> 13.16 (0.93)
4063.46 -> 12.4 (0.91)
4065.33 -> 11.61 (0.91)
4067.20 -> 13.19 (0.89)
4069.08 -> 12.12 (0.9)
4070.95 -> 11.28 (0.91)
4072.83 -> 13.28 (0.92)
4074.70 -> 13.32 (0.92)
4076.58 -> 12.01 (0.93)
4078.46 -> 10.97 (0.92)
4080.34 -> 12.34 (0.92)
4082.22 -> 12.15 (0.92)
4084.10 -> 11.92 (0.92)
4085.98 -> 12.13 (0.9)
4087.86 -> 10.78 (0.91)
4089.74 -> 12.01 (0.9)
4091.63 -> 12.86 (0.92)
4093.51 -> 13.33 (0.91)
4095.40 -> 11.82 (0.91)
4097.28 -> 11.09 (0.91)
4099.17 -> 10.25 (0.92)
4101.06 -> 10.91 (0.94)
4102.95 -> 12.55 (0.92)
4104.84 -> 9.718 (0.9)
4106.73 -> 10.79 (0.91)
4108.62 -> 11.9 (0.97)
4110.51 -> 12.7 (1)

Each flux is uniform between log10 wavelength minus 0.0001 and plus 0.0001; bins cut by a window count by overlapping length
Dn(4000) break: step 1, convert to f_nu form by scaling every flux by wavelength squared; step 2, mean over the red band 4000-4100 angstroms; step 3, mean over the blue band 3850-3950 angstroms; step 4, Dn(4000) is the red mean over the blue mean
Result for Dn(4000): 1.27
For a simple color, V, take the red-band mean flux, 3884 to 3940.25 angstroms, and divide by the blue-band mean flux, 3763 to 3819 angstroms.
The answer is 1.04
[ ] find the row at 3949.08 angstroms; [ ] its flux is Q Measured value 10.54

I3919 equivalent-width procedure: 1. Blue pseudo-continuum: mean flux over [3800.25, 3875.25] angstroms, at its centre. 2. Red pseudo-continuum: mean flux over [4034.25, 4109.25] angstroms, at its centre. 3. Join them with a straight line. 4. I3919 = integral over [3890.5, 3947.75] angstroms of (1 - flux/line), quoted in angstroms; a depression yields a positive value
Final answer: 4.8 angstroms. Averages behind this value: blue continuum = 10.4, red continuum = 12.4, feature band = 10.2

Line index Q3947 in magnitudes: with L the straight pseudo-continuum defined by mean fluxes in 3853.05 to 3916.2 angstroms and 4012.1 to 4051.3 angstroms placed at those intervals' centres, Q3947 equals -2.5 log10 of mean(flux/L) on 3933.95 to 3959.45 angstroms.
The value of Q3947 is 0.15 mag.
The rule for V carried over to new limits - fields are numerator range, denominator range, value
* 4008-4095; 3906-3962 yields 1.20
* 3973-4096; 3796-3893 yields 1.22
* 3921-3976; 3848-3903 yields 0.89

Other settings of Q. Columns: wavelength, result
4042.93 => 13.65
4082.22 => 12.15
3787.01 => 10.86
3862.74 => 12.91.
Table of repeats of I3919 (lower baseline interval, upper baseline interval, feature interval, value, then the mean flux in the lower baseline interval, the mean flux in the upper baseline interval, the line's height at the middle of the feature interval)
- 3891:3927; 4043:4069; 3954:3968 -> 1.3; 10.8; 12.8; 11.5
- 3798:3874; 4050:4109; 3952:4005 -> 2.0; 10.3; 12.1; 11.4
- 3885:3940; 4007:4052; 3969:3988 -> 2.8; 10.1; 13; 11.7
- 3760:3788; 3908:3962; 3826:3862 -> 2.4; 9.86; 10.5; 10.1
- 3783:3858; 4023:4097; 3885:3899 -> 1.5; 9.58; 12.6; 10.5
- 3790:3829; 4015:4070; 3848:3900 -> -1.9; 9.68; 13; 10.6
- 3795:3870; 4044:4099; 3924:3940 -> 3.3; 10.1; 12.4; 11.1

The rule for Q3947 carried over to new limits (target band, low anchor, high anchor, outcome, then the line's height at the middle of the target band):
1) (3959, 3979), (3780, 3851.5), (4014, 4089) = 0.27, 11.6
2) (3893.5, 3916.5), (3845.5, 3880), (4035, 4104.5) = 0.10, 12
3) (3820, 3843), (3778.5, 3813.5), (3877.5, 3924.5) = 0.16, 10.1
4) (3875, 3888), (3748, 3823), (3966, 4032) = 0.07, 10.6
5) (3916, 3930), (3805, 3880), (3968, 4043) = 0.03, 11.2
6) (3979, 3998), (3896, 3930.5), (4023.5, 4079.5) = 0.01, 11.9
